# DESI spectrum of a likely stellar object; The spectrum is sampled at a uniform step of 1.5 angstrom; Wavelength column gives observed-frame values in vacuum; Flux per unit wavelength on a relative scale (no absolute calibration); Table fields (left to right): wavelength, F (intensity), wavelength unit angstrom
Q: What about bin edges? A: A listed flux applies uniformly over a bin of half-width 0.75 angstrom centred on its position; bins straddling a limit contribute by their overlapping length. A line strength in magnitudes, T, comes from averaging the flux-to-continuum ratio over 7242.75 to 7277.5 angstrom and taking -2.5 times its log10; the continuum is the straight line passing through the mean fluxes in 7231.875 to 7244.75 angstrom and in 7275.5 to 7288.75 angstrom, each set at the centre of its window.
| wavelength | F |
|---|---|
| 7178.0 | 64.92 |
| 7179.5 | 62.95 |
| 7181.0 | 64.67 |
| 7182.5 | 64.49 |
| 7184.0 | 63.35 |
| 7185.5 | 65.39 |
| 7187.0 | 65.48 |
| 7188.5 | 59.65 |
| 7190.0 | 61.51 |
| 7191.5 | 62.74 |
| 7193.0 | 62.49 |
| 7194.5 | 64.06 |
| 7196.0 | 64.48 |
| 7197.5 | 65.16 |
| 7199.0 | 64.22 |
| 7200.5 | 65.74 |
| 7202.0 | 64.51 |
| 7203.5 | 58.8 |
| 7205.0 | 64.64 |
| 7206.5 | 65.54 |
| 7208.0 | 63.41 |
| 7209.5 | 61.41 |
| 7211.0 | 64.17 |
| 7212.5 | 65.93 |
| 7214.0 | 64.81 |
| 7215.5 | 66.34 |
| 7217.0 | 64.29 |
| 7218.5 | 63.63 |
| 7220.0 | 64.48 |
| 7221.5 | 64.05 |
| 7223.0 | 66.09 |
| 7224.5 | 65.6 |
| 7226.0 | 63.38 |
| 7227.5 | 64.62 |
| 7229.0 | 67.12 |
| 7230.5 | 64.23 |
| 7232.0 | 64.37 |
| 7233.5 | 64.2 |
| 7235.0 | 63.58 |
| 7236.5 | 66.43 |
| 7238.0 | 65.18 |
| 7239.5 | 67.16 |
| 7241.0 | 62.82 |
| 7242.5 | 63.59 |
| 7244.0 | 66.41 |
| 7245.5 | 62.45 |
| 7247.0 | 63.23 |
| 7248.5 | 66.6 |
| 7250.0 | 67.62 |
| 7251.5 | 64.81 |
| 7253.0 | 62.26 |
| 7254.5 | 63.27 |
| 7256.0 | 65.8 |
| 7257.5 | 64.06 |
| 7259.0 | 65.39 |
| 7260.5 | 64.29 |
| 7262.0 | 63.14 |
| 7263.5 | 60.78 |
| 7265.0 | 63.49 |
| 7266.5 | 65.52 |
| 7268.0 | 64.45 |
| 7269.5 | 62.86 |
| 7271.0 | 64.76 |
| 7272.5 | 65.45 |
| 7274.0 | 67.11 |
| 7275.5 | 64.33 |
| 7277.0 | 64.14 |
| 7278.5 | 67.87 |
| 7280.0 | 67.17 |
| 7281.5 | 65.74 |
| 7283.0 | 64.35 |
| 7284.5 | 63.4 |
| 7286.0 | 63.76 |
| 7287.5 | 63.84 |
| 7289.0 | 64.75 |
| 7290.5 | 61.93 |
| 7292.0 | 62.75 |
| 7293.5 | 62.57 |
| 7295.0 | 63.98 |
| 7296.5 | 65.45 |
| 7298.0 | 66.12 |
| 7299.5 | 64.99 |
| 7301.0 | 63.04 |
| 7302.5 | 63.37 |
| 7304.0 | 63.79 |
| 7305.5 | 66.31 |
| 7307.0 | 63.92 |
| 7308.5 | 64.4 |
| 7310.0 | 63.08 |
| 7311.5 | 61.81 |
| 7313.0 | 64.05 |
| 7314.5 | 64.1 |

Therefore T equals 0.01 mag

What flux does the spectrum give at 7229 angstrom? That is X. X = 67.12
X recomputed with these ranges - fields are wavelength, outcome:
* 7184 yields 63.35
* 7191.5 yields 62.74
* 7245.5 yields 62.45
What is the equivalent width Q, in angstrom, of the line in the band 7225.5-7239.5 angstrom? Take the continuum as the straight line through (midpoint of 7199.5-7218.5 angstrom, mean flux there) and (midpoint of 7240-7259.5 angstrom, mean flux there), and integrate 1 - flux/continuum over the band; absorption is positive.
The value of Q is -0.1 angstrom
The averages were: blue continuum 64.1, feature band 64.9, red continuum 64.5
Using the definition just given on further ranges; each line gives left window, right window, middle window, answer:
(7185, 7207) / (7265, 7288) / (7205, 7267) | -0.3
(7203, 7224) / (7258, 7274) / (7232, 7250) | -0.2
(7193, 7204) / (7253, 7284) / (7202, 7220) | 0.0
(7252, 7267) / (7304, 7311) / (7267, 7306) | -0.3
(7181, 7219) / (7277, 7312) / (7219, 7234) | -0.2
